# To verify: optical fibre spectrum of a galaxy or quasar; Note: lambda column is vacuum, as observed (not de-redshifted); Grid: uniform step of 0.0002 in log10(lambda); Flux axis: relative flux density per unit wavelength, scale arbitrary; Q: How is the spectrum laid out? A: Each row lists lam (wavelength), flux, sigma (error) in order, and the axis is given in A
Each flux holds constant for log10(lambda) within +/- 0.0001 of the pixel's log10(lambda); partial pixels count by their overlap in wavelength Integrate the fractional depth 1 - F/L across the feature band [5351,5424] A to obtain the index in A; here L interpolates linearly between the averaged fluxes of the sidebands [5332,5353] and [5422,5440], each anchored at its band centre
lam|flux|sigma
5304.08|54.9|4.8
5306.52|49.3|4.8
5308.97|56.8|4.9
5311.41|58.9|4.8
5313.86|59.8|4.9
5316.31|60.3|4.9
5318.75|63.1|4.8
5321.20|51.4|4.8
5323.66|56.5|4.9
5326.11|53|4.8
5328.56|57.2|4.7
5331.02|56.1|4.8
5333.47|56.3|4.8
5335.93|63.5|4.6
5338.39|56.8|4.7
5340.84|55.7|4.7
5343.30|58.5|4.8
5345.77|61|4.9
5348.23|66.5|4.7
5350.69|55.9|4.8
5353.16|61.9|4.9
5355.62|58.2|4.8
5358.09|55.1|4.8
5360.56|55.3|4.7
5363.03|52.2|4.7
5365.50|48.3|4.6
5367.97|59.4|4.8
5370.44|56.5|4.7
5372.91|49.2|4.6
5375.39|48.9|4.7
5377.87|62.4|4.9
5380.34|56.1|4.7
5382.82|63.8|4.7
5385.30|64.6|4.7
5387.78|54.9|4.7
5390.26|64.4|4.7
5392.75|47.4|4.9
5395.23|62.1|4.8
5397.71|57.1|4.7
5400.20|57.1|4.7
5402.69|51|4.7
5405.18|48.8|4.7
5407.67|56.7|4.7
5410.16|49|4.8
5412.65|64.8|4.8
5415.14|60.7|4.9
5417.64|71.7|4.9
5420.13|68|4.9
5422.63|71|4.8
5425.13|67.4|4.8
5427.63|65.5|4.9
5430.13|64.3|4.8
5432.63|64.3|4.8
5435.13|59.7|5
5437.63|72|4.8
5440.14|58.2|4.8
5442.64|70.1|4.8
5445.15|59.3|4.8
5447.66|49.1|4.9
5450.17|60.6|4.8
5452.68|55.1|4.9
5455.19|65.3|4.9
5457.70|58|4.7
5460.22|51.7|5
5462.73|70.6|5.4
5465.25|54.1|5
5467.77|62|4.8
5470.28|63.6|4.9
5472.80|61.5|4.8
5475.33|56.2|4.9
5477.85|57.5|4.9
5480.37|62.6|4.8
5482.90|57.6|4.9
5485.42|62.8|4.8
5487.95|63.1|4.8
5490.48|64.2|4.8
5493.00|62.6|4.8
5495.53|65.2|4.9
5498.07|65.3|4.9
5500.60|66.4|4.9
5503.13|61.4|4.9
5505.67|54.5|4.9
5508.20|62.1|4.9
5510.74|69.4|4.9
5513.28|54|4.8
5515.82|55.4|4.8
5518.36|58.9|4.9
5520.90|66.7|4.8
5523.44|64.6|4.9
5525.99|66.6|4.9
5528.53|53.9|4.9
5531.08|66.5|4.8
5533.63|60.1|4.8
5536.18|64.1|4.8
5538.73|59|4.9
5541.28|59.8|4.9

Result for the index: 5.6 A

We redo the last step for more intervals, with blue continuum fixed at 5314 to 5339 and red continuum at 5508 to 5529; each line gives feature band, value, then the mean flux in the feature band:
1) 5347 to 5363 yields -0.1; 58.3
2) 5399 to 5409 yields 1.0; 53.3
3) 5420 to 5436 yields -1.6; 65.7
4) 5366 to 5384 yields 0.7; 56.3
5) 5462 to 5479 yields 0.0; 60.5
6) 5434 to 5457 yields -0.4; 61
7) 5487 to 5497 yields -0.5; 63.8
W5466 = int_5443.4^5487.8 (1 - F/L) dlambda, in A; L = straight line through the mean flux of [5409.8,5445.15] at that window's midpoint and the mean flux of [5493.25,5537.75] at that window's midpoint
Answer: 2.9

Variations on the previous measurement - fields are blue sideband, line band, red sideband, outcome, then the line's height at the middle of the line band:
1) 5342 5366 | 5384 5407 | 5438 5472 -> 0.9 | 58.6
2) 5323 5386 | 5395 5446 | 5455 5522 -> -2.3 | 59.1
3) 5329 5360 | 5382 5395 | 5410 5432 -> 0.7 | 62.6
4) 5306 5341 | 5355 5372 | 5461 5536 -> 1.0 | 58.2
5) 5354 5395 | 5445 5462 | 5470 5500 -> 0.8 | 60.3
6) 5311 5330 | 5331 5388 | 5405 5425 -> 1.9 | 59.5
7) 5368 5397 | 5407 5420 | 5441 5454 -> -0.7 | 58.1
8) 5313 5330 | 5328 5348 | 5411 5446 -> 0.0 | 58.5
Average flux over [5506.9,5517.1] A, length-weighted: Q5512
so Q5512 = 60.2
